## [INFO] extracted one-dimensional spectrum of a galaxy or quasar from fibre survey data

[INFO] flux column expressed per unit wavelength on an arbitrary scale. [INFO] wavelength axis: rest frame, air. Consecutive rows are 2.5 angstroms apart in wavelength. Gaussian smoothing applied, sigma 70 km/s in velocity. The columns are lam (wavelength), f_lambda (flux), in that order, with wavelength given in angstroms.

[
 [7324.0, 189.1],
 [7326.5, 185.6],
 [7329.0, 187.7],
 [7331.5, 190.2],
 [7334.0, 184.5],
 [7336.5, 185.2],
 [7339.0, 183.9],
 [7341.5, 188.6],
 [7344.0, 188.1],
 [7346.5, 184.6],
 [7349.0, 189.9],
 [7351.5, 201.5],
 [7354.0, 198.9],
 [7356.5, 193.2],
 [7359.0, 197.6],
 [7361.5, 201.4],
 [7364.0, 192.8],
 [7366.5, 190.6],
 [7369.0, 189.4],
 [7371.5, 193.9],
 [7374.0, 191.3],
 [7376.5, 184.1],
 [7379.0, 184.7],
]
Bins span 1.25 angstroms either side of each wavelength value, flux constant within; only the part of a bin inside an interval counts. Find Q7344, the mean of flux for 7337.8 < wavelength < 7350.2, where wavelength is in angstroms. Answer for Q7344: 187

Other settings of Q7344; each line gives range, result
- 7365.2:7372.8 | 191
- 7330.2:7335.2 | 187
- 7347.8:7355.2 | 197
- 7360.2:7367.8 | 195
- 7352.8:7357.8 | 196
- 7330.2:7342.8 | 186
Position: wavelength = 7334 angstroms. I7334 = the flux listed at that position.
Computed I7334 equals 184.5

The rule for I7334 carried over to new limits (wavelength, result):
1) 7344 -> 188.1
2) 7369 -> 189.4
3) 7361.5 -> 201.4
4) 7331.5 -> 190.2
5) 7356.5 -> 193.2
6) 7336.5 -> 185.2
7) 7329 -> 187.7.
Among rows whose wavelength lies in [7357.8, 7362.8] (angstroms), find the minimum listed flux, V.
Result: 197.6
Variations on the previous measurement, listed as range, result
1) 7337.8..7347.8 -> 183.9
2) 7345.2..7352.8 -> 184.6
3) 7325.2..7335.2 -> 184.5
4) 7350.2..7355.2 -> 198.9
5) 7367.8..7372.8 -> 189.4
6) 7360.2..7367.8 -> 190.6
